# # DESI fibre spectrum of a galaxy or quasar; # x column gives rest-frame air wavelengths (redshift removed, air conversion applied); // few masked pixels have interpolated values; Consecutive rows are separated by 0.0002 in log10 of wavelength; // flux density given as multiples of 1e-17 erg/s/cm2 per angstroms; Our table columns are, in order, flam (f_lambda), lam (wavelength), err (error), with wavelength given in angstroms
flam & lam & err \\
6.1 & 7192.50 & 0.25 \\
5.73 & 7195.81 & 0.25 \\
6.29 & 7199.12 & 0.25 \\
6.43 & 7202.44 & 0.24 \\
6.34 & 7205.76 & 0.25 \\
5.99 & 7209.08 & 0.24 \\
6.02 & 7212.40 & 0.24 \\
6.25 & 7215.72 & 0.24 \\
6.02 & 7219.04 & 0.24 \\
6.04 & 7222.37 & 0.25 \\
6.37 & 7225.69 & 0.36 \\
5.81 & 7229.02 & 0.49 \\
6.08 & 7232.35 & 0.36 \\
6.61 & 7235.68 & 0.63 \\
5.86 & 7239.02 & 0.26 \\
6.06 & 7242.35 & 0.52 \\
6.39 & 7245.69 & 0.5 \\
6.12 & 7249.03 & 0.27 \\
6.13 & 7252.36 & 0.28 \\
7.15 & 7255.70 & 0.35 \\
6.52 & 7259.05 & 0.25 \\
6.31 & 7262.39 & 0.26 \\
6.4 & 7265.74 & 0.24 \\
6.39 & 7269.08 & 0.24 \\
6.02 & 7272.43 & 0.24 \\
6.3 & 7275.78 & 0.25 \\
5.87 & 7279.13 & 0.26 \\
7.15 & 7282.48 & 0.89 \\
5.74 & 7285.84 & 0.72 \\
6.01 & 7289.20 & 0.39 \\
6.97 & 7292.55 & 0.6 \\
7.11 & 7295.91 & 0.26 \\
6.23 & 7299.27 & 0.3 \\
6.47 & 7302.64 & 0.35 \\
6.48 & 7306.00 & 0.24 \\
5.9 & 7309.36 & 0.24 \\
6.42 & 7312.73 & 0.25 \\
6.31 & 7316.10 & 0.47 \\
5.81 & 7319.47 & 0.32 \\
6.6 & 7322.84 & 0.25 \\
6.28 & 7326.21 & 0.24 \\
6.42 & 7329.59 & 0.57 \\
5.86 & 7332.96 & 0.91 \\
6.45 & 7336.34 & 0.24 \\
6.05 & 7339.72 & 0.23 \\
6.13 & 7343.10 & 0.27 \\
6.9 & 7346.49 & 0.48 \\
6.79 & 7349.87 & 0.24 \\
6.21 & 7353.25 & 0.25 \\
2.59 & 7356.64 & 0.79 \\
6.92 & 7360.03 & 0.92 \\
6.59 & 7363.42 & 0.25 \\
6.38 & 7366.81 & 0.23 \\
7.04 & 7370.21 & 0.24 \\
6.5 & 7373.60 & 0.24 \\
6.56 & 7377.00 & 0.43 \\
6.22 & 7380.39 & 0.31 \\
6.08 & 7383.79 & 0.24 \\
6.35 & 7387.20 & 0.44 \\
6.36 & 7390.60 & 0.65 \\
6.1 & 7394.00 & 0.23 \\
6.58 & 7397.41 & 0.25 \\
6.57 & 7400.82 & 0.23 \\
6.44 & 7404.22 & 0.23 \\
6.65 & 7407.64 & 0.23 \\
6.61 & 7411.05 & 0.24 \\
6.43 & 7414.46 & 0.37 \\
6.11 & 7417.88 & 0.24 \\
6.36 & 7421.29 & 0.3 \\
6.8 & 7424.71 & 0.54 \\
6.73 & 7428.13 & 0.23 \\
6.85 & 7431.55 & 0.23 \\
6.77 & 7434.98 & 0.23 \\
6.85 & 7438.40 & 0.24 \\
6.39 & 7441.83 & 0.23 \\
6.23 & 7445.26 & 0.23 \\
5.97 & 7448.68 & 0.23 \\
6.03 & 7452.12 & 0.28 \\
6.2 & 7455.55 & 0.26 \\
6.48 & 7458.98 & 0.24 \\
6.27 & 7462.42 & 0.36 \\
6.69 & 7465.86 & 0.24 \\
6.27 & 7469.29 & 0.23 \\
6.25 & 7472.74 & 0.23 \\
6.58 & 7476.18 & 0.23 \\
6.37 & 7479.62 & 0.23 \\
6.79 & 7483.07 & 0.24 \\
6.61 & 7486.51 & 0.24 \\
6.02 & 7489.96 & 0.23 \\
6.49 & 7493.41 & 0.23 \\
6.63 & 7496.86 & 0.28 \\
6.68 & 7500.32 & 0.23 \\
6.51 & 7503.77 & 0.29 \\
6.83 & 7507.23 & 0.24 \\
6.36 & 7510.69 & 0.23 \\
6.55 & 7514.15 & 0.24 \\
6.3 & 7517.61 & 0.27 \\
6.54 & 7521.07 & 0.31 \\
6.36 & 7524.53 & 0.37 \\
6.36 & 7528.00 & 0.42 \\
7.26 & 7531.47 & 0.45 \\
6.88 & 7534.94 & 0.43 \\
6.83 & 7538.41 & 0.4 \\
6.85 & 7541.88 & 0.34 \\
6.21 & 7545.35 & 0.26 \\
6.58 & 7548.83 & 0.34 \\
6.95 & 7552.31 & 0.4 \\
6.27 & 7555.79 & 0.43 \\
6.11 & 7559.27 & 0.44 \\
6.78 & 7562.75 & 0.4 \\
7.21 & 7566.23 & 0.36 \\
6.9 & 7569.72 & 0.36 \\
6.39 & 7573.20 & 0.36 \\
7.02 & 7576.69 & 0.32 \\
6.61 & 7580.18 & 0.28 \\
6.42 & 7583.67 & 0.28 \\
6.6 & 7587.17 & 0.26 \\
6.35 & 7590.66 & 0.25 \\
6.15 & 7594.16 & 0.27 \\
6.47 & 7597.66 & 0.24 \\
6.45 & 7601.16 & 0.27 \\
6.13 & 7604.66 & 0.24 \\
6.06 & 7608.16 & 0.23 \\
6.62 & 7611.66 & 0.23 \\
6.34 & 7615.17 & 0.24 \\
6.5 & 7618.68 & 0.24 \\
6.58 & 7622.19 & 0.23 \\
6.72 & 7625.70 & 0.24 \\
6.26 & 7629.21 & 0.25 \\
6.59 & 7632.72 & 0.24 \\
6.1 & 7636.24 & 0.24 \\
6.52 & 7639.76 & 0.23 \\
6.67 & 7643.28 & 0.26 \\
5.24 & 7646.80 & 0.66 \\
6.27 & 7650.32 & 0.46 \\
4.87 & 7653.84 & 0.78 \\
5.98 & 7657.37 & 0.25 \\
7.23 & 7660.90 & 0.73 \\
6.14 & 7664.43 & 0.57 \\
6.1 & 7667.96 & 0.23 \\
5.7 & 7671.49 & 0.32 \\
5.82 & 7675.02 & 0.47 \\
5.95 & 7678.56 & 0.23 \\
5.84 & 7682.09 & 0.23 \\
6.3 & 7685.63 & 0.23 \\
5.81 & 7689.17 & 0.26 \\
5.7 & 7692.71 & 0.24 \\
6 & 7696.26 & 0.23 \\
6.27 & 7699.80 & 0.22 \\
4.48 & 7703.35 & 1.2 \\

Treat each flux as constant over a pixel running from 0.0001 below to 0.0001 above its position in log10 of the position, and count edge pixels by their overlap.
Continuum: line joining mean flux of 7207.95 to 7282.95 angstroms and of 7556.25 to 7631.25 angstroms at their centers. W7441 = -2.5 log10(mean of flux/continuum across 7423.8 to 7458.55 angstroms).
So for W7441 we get -0.014 mag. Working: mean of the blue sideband 6.24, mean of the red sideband 6.5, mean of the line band 6.47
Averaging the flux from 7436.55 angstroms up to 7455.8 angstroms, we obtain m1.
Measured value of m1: 6.29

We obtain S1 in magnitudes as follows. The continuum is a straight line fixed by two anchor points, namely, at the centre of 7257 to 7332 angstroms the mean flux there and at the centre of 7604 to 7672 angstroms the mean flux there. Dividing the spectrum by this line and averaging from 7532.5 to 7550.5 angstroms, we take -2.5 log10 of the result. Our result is -0.07 mag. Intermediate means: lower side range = 6.35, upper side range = 6.24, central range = 6.69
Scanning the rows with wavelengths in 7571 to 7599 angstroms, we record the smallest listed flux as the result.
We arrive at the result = 6.15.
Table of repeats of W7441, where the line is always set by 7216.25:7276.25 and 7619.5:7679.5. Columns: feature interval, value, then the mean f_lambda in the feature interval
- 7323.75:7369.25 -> 0.02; 6.14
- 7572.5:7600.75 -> -0.05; 6.5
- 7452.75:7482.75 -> -0.03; 6.39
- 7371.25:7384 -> -0.03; 6.41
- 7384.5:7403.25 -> -0.03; 6.38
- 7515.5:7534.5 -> -0.07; 6.59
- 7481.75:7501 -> -0.05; 6.52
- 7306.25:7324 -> 0.00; 6.22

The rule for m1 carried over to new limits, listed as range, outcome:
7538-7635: 6.53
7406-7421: 6.44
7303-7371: 6.2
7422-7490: 6.47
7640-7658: 5.86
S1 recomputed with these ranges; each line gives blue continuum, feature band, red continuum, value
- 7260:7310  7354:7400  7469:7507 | 0.04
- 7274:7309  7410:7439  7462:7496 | -0.03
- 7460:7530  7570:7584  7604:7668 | -0.05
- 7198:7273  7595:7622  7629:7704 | -0.06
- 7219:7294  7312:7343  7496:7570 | 0.02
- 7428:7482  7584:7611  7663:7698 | -0.04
